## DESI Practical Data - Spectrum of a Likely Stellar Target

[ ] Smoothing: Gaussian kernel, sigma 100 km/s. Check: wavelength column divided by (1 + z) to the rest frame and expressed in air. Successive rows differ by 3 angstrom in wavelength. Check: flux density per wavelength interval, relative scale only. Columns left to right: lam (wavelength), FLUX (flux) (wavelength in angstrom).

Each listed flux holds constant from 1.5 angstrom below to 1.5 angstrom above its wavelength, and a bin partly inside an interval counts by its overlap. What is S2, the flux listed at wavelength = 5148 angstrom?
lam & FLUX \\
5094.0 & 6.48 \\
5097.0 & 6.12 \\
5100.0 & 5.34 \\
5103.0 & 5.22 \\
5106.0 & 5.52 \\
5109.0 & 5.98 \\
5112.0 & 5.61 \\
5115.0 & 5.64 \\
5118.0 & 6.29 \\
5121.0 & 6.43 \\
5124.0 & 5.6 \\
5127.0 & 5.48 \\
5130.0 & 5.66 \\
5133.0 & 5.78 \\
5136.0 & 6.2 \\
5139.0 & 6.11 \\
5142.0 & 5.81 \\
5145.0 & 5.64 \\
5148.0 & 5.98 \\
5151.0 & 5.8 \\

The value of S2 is 5.98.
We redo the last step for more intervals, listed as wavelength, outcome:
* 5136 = 6.2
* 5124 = 5.6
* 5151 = 5.8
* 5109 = 5.98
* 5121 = 6.43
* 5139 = 6.11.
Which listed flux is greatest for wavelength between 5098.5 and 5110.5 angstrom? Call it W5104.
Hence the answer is 5.98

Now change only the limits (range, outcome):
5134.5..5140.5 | 6.2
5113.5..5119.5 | 6.29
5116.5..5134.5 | 6.43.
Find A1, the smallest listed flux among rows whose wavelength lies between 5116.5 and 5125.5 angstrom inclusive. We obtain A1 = 5.6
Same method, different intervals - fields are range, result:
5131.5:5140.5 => 5.78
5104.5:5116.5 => 5.52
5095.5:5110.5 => 5.22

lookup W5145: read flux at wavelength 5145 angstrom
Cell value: 5.64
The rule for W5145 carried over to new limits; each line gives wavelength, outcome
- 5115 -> 5.64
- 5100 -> 5.34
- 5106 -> 5.52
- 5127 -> 5.48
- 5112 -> 5.61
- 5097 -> 6.12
